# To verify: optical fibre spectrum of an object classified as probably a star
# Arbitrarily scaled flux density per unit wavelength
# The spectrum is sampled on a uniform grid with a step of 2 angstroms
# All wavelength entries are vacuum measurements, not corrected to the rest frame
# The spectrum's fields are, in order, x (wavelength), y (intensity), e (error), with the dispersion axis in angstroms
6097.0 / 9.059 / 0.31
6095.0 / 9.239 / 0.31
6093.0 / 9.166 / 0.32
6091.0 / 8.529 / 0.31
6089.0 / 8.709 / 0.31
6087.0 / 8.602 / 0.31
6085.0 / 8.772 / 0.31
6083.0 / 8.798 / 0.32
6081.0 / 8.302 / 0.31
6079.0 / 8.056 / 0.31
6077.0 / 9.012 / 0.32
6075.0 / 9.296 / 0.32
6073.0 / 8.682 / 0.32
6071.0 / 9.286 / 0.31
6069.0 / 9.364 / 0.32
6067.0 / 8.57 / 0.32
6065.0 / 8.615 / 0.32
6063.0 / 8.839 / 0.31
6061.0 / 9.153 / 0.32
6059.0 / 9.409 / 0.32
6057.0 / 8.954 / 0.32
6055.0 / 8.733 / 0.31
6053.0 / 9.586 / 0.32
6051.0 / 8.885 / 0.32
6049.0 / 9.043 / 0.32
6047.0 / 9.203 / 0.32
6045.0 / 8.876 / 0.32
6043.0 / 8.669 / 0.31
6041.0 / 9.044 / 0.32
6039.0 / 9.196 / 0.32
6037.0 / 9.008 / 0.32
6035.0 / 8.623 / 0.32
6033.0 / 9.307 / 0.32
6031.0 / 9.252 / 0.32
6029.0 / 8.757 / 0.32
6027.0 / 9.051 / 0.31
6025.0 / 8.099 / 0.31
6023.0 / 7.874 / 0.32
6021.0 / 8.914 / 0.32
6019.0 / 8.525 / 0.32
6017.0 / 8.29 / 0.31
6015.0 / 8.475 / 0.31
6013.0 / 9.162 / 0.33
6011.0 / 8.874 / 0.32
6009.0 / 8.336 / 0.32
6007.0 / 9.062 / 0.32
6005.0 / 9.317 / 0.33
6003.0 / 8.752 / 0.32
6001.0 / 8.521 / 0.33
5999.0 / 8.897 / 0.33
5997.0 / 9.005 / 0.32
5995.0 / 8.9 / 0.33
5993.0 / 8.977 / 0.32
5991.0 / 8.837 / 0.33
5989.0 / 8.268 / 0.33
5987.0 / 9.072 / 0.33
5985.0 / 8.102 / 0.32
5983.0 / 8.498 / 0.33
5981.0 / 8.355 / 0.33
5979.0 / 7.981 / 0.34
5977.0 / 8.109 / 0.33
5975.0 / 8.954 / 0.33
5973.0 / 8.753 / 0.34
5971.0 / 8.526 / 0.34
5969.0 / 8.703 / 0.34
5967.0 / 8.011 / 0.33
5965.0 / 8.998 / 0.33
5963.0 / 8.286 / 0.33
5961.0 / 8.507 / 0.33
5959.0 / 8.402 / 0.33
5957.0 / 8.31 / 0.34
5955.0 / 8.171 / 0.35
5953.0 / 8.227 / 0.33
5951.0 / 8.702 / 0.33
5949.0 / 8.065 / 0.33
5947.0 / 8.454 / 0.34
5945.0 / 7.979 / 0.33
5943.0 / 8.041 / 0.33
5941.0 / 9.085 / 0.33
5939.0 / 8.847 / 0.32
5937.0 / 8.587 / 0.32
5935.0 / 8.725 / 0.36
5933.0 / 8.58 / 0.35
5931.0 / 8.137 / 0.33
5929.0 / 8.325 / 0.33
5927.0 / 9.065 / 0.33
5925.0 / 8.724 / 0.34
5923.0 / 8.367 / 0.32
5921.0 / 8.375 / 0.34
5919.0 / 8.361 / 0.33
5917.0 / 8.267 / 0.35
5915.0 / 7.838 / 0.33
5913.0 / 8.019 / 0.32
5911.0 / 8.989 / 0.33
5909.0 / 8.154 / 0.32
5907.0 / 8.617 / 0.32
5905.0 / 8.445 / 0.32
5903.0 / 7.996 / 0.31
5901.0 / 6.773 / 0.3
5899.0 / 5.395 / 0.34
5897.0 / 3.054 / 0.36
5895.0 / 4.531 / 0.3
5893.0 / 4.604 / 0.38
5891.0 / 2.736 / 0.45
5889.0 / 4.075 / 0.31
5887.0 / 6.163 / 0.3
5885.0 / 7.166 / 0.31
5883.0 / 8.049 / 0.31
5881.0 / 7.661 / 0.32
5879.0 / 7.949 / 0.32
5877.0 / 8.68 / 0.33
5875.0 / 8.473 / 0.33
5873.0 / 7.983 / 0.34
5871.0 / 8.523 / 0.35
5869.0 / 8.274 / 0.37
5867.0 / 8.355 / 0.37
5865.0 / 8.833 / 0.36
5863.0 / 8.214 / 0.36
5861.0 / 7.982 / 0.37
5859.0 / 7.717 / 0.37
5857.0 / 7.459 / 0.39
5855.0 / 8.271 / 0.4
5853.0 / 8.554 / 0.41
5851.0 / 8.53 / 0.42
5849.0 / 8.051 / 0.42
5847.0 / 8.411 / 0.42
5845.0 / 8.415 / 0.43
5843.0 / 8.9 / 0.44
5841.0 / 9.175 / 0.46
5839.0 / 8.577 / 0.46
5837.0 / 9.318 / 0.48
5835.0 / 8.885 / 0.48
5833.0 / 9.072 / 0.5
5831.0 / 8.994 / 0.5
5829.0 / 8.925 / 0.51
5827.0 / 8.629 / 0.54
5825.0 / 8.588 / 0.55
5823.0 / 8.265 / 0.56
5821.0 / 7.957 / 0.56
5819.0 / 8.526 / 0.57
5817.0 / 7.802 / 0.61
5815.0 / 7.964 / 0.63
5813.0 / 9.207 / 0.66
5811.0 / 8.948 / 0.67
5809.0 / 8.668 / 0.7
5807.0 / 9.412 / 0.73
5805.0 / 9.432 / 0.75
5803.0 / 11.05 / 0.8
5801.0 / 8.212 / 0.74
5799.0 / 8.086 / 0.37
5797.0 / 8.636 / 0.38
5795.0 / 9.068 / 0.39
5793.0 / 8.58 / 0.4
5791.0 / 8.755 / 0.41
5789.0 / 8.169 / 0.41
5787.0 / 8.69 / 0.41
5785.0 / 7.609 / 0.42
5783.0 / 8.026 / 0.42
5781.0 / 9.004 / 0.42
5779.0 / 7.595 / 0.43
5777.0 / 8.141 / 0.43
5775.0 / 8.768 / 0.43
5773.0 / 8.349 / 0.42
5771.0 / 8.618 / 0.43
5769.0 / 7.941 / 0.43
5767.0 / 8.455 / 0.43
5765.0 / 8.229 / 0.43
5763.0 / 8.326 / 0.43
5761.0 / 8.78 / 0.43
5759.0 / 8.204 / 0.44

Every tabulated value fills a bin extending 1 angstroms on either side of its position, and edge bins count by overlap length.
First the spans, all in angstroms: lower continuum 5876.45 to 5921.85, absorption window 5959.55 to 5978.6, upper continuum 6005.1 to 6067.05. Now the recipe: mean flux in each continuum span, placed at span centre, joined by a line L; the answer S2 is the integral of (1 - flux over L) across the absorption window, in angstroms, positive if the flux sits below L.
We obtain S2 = -1.4 angstroms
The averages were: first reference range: 6.93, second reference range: 8.86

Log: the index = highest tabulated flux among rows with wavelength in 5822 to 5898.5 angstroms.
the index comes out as 9.318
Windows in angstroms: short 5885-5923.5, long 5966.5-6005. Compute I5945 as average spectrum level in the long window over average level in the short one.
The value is 1.27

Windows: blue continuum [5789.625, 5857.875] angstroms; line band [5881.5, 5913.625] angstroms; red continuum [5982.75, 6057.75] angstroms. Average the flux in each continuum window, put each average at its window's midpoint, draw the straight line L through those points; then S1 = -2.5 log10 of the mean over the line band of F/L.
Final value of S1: 0.33 mag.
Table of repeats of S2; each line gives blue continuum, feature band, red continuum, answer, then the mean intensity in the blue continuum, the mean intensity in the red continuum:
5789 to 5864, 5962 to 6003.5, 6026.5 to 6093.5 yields 1.1 angstroms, 8.62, 8.92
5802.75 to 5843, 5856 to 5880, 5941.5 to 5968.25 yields 1.3 angstroms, 8.83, 8.34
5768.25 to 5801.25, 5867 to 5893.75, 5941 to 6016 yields 4.6 angstroms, 8.37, 8.56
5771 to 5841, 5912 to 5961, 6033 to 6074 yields 2.4 angstroms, 8.65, 8.99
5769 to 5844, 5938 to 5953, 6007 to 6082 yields 0.6 angstroms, 8.66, 8.85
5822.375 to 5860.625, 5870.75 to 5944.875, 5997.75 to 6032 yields 9.2 angstroms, 8.56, 8.72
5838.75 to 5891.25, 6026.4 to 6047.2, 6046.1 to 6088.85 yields -0.6 angstroms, 7.88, 8.91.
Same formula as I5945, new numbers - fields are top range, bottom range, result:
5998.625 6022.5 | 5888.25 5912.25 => 1.42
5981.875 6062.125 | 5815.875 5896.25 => 1.12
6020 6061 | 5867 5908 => 1.31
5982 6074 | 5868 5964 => 1.15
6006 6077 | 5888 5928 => 1.27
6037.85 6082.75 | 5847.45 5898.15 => 1.24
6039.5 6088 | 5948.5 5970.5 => 1.06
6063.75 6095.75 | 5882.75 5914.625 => 1.37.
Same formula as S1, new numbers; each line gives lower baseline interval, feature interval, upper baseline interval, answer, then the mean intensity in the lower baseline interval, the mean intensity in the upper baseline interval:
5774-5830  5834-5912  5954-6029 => 0.135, 8.6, 8.59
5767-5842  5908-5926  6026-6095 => 0.053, 8.64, 8.93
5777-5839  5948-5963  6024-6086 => 0.060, 8.66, 8.92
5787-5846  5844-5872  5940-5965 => 0.050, 8.76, 8.38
